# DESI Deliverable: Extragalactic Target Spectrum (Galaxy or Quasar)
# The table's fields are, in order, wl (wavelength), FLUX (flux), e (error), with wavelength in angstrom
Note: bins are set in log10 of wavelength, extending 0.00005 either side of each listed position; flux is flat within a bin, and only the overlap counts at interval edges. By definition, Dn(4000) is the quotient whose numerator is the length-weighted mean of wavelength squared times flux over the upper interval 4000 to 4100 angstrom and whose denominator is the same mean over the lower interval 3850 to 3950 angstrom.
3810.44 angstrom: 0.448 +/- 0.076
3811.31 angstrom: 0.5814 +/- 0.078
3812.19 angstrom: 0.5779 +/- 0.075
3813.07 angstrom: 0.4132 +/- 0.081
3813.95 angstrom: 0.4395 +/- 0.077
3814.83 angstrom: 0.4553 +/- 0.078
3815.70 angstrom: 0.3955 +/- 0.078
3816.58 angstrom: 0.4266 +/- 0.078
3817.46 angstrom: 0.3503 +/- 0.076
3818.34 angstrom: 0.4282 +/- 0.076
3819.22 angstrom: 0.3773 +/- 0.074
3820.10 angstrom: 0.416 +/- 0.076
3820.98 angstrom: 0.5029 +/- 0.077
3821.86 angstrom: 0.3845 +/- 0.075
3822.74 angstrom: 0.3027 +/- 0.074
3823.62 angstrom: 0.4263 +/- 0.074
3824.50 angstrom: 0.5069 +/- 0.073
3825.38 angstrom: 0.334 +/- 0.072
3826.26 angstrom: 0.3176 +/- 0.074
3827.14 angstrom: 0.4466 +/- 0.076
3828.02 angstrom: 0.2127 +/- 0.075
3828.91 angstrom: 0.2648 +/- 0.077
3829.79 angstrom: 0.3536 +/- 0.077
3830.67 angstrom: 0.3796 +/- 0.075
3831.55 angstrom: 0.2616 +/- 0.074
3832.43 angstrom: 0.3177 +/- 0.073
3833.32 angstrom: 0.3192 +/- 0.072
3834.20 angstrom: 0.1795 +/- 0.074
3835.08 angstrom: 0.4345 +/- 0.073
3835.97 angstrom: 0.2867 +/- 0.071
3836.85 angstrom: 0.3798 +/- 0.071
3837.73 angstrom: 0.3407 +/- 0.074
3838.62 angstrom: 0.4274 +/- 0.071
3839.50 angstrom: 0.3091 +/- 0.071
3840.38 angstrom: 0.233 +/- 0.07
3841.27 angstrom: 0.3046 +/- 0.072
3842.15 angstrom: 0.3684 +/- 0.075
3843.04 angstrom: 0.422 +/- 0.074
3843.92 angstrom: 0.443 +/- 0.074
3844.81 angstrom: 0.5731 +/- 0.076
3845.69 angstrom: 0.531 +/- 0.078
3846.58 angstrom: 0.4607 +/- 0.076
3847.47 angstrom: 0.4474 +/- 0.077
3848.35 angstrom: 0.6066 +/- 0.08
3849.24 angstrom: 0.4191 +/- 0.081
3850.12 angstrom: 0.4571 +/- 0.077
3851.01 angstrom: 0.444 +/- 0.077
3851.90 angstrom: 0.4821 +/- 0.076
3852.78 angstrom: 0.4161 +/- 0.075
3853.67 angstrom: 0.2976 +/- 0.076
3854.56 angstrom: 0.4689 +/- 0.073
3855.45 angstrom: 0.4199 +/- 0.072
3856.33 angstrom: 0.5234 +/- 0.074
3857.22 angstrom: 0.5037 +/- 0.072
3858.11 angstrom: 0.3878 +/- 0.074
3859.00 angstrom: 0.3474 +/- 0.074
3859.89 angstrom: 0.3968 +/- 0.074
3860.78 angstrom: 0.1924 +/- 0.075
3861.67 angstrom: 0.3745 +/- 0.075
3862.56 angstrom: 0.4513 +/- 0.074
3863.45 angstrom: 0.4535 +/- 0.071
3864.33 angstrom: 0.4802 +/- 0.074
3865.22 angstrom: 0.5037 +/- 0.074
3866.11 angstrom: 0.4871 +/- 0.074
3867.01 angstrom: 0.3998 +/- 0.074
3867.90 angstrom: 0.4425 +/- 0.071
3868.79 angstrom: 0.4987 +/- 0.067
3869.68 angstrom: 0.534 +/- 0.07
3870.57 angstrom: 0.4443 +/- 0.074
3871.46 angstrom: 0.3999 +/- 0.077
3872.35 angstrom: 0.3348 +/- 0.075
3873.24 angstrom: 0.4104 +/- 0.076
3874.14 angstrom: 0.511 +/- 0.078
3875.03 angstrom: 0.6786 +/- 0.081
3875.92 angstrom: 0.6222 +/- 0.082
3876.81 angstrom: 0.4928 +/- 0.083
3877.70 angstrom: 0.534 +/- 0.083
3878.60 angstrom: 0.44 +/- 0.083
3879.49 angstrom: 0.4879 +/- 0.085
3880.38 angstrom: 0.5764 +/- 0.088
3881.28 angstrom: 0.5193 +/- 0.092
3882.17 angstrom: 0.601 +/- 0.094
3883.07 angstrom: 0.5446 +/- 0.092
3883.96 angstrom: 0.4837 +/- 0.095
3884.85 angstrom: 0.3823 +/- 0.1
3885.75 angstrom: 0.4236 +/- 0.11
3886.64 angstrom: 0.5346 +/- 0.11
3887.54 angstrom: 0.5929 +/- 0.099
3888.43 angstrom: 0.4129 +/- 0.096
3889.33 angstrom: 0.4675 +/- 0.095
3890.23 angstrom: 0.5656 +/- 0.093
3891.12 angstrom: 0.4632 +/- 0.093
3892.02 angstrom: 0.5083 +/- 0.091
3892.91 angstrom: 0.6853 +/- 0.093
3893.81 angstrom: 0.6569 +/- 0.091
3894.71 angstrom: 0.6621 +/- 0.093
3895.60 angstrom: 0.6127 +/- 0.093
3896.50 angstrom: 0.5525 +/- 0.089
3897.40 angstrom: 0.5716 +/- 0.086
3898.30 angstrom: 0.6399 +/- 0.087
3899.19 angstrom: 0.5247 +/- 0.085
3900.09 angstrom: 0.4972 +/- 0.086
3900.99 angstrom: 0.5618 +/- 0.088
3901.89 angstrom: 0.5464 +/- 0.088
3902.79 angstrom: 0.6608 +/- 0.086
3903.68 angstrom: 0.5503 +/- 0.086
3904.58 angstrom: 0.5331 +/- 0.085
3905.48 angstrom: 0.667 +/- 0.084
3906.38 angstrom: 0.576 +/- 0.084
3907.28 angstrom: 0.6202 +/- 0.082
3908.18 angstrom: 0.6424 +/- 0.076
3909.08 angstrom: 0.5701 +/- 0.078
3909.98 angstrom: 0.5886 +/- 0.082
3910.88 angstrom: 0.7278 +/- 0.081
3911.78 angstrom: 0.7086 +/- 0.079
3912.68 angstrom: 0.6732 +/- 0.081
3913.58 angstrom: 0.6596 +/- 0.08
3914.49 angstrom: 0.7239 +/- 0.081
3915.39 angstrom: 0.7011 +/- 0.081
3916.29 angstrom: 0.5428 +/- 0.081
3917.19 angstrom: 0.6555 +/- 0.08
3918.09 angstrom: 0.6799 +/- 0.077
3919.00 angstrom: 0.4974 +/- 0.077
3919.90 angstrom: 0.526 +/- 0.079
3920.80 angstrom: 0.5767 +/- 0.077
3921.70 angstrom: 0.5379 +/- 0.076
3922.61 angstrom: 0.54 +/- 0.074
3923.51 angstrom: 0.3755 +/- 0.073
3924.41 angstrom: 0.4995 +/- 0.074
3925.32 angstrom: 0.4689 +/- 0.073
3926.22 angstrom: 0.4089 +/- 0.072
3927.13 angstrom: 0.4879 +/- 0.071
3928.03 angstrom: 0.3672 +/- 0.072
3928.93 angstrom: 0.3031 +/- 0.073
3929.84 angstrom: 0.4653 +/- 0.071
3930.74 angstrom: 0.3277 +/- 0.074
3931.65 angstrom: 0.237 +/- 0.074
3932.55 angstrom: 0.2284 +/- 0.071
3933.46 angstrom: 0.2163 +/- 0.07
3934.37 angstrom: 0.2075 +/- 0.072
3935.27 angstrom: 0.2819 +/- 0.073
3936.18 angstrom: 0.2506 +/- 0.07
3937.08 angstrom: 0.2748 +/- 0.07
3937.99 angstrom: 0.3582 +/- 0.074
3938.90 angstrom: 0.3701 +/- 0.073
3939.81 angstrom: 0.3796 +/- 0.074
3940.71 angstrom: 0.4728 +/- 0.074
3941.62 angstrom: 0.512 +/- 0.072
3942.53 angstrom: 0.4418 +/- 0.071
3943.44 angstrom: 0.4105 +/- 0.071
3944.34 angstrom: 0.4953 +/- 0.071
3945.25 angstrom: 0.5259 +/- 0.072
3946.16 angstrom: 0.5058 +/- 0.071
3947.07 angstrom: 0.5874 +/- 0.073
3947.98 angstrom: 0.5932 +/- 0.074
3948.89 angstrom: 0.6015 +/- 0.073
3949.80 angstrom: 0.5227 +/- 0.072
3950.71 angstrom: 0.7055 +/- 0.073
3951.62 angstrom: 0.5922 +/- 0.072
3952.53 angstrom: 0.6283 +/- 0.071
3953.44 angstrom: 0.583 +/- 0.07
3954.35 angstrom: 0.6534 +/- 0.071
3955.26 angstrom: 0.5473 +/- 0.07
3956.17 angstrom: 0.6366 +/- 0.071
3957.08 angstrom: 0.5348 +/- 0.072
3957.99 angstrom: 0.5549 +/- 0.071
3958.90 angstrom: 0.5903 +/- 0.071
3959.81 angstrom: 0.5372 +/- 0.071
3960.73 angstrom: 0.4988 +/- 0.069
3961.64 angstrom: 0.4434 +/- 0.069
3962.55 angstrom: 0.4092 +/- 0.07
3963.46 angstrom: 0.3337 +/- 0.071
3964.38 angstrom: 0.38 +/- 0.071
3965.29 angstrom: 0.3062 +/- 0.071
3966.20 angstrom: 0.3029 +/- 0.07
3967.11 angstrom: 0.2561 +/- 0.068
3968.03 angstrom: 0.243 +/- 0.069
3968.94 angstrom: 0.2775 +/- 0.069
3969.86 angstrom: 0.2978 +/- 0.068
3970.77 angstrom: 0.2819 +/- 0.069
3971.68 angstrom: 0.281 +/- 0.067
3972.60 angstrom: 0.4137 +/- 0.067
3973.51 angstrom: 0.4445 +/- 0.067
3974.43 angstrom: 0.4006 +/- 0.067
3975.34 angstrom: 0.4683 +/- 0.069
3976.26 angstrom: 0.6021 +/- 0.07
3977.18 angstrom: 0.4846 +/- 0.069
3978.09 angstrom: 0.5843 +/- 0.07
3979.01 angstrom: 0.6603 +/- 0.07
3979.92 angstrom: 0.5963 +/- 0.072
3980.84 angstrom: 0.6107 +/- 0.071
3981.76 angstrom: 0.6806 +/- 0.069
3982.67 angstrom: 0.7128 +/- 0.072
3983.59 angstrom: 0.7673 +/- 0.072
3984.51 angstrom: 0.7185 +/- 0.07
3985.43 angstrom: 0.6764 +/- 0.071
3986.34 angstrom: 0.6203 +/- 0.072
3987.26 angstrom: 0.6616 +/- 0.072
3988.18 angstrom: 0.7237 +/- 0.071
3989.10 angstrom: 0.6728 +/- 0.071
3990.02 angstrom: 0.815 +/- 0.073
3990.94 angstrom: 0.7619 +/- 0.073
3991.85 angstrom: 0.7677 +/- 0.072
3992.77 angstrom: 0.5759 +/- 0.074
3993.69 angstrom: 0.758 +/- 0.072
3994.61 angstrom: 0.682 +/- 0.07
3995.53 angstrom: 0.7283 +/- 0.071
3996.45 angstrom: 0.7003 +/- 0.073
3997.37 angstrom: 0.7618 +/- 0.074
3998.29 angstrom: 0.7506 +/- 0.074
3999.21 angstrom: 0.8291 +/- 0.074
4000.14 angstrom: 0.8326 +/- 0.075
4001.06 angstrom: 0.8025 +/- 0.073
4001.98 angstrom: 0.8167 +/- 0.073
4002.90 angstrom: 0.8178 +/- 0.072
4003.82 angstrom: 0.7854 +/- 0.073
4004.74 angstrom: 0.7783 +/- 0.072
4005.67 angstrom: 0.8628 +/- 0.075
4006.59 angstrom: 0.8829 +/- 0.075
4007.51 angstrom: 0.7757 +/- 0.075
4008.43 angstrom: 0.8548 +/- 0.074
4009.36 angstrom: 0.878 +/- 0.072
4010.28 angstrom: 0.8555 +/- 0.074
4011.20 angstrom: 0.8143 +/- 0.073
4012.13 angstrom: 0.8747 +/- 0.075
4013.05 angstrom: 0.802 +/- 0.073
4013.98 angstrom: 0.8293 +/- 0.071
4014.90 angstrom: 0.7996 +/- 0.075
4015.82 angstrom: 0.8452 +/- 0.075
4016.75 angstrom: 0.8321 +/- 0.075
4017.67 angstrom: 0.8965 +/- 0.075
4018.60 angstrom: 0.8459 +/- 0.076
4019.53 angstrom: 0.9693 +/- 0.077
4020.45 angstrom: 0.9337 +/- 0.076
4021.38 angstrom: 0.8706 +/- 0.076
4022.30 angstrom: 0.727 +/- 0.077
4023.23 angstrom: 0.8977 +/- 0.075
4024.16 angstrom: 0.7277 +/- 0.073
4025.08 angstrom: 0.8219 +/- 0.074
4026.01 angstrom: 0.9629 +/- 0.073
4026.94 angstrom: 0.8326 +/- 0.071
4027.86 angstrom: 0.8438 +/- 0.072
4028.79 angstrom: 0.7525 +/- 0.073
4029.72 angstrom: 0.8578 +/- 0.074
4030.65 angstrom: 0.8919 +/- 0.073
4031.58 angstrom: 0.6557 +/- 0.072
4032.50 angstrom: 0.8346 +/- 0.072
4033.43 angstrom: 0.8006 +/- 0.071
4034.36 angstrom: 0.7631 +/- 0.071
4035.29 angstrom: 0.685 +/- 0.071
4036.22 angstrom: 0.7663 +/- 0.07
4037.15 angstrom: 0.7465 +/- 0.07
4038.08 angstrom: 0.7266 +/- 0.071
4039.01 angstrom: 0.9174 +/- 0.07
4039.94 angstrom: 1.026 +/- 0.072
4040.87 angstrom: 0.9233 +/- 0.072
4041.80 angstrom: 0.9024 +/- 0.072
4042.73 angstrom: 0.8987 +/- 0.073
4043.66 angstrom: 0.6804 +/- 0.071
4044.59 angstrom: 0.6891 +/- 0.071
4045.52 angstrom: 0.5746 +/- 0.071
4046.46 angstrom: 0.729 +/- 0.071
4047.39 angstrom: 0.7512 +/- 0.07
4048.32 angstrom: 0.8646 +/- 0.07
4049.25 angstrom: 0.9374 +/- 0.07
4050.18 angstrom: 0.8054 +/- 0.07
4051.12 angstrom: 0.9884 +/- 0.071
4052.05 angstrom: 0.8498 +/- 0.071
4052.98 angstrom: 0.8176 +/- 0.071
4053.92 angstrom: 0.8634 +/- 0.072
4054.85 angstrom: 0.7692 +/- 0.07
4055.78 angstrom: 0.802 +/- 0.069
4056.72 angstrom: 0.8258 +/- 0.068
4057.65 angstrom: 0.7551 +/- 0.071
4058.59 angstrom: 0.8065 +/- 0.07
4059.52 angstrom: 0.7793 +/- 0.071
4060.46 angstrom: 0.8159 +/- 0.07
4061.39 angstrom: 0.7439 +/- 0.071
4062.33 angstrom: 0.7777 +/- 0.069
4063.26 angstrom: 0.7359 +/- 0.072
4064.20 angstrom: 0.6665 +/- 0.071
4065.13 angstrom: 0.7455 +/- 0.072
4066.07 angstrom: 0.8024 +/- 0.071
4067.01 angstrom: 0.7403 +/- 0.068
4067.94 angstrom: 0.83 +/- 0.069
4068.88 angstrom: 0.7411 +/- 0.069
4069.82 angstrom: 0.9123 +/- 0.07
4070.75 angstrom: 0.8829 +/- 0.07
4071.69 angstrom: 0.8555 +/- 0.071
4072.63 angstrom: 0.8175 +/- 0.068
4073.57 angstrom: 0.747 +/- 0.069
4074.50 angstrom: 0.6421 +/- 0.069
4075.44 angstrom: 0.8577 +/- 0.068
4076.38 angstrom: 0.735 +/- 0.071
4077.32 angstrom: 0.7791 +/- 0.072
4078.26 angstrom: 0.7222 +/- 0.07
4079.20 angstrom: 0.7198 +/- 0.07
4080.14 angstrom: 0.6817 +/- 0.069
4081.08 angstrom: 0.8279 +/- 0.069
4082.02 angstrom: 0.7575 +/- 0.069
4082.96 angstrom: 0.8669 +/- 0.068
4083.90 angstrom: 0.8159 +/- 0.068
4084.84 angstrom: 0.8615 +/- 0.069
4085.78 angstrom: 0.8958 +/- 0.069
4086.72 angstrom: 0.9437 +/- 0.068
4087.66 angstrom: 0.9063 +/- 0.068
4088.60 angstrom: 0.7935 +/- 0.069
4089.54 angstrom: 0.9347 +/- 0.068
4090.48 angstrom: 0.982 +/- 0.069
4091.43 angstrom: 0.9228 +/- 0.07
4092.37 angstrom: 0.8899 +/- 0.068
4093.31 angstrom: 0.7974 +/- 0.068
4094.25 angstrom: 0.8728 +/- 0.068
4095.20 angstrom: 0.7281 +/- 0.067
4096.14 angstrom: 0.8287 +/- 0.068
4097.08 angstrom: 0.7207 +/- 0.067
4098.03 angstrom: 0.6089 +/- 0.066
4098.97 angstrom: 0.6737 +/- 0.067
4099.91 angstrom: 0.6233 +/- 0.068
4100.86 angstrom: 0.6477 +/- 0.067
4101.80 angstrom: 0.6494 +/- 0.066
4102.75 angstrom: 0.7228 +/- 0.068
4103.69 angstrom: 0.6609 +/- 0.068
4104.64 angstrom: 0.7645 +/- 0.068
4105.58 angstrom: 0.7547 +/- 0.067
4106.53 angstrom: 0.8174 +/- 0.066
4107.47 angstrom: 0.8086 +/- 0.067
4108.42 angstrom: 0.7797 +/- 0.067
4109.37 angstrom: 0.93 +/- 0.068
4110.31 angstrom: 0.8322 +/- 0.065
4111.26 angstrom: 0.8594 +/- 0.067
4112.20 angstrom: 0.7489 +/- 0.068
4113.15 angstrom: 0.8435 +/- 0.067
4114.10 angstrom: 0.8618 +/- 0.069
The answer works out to 1.78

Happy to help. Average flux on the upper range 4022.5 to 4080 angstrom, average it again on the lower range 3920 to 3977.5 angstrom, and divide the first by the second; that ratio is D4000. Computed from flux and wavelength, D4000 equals 1.83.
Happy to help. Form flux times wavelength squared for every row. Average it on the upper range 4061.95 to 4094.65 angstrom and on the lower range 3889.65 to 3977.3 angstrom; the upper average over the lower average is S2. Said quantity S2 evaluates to 1.8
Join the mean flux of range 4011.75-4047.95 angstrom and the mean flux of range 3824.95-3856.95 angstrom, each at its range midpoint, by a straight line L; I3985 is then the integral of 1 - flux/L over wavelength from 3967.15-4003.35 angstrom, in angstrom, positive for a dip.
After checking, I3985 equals 5.1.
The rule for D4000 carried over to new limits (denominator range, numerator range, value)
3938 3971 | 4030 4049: 1.68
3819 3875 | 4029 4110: 1.97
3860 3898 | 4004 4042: 1.67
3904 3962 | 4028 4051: 1.57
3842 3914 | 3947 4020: 1.26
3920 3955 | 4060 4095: 1.81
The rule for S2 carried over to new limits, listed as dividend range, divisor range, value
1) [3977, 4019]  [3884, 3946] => 1.57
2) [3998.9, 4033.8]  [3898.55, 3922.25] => 1.45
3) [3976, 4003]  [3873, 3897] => 1.39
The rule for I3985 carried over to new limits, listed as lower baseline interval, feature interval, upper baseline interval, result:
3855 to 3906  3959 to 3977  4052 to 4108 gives 7.0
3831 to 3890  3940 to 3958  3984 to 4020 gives 2.9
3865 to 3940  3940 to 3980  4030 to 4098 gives 8.5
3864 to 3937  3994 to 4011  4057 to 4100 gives -3.1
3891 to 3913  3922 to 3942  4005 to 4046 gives 8.8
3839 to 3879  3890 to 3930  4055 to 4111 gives -3.8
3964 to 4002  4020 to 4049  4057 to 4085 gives -4.6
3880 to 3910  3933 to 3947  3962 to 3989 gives 3.6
